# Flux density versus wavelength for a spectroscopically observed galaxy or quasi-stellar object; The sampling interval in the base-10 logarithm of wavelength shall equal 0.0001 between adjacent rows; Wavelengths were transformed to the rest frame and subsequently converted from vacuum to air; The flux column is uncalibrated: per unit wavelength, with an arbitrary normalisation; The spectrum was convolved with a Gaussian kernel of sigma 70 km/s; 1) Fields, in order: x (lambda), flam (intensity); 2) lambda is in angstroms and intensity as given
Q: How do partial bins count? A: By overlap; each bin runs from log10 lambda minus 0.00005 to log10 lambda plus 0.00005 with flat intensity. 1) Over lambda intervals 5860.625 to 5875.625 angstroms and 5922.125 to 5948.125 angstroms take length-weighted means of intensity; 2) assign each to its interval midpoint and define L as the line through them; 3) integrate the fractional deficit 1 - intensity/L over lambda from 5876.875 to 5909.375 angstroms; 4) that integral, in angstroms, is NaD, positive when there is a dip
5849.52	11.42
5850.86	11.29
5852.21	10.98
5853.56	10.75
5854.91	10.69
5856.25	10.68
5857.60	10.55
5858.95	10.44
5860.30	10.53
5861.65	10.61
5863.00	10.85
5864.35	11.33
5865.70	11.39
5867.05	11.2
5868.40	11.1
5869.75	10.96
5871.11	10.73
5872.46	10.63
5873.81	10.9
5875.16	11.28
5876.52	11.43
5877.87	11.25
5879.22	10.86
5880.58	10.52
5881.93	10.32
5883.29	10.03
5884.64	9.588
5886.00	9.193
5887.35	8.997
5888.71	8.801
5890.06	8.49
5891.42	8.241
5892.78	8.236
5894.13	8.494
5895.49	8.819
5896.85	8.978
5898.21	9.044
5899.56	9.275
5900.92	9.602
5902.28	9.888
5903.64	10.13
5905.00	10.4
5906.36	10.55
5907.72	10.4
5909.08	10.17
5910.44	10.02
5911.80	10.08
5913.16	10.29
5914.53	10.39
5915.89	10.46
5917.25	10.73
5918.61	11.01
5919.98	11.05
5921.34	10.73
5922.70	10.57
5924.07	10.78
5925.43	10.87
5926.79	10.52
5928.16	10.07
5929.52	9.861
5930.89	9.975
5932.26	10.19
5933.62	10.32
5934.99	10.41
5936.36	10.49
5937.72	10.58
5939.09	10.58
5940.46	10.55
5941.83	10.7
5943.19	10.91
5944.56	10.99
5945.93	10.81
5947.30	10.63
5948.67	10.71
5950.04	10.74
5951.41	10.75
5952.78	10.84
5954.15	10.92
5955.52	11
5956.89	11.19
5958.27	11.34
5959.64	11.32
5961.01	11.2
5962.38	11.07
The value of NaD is 3.6 angstroms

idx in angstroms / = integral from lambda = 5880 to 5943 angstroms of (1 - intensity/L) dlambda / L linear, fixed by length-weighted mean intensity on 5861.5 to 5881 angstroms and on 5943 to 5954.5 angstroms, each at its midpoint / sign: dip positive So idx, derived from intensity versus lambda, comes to 5.25 angstroms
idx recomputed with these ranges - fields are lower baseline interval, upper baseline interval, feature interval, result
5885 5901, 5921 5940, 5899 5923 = -1.8 angstroms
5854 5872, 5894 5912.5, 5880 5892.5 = 1.1 angstroms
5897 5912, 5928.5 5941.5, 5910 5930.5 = -0.7 angstroms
